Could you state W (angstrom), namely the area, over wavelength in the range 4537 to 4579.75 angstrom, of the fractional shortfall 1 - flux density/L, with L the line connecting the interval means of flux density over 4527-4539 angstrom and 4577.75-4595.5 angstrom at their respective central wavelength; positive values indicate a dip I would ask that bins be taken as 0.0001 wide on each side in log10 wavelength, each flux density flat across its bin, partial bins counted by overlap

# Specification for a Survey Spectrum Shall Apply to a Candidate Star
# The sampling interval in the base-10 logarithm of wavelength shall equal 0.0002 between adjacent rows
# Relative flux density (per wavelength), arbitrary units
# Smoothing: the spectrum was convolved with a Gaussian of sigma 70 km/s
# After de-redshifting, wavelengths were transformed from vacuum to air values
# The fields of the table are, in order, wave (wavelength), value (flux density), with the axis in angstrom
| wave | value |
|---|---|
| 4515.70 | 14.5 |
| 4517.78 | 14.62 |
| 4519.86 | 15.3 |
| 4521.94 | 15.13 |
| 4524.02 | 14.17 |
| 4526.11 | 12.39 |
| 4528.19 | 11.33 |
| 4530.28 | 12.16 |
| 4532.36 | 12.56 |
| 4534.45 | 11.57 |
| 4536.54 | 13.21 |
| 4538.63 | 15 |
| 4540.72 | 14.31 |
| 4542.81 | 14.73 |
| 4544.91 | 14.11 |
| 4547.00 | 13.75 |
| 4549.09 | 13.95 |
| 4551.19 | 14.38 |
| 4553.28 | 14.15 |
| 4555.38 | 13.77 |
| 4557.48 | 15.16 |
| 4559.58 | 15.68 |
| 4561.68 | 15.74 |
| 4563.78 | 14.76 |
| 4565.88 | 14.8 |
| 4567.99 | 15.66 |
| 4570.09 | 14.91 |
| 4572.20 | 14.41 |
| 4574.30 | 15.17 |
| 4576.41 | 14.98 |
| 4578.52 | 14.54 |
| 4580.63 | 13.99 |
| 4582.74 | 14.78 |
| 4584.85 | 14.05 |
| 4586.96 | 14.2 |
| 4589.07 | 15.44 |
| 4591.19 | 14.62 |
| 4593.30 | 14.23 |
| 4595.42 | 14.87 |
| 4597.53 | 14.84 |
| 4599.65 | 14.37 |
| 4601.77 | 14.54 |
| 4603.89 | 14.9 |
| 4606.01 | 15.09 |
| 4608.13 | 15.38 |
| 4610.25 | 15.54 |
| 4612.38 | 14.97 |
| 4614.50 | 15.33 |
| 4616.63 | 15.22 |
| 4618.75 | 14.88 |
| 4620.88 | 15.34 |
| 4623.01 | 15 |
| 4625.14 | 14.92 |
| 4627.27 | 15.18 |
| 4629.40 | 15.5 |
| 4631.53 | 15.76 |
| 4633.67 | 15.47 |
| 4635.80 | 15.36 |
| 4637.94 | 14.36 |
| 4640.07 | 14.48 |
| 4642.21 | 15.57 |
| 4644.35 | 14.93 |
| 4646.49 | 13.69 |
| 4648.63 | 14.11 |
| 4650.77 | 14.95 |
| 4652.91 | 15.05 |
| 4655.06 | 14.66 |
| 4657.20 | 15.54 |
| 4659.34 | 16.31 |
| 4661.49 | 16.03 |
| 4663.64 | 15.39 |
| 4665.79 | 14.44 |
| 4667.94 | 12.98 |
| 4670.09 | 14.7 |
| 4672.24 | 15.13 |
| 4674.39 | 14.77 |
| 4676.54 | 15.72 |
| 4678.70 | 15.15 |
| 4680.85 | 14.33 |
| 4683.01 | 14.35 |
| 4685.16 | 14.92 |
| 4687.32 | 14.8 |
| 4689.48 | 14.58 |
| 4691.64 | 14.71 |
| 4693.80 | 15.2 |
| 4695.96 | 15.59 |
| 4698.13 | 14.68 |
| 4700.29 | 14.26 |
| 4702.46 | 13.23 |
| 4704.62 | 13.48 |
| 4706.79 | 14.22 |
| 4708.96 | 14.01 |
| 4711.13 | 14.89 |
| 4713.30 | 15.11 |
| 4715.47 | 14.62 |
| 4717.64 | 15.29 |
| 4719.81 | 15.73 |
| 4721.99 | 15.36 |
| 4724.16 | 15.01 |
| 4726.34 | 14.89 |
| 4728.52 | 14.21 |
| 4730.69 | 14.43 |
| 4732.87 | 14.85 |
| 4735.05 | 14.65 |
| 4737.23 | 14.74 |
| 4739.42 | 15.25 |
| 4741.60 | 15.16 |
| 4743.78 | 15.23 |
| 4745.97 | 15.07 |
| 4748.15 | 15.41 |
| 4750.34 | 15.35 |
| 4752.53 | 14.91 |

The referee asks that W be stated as -3.9 angstrom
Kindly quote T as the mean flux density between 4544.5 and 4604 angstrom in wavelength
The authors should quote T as 14.6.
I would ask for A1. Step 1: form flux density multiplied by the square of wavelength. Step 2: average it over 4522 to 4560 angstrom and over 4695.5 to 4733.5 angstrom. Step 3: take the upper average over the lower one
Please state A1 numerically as 1.15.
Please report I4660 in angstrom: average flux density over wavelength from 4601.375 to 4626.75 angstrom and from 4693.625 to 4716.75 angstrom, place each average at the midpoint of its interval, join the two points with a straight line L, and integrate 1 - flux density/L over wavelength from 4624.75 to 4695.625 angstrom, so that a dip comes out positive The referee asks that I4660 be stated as -0.8 angstrom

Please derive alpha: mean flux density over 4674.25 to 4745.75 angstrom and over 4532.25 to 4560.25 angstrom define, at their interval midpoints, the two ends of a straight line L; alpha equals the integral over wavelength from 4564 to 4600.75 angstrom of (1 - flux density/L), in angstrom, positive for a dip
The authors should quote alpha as -1.3 angstrom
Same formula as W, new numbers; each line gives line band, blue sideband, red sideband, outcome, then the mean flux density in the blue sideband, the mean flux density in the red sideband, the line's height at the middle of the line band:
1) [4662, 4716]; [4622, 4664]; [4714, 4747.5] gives 1.5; 15.1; 15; 15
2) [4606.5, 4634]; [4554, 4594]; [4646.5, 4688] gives -0.8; 14.8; 14.9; 14.8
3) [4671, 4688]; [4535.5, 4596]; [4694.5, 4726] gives -0.3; 14.6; 14.7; 14.7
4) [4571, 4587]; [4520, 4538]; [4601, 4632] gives -0.3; 13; 15.2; 14.2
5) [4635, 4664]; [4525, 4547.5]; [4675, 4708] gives -1.6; 13.2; 14.6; 14.2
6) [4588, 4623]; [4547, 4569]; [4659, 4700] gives -0.4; 14.8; 14.9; 14.8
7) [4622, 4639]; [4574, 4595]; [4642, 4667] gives -0.4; 14.6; 15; 14.9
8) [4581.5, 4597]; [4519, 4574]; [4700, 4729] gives -0.4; 14.1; 14.6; 14.3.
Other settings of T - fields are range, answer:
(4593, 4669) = 15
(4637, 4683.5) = 14.9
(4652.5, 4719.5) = 14.8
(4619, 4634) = 15.3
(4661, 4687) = 14.8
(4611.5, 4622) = 15.2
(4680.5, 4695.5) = 14.8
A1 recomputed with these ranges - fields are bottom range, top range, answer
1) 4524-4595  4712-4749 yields 1.14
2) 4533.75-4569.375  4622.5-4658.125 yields 1.08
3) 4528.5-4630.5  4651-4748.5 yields 1.07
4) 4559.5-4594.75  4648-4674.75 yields 1.05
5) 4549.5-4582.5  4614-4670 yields 1.05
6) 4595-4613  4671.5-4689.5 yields 1.03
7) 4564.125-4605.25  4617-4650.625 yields 1.04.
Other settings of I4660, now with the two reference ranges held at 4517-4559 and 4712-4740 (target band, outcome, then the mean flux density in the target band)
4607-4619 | -0.8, 15.2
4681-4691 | 0.0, 14.6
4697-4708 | 0.6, 14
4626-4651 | -0.9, 14.9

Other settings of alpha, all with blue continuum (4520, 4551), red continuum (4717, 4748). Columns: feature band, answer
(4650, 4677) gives -1.0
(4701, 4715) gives 0.6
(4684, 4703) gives 0.0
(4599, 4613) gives -0.9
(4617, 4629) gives -0.8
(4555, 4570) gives -1.5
